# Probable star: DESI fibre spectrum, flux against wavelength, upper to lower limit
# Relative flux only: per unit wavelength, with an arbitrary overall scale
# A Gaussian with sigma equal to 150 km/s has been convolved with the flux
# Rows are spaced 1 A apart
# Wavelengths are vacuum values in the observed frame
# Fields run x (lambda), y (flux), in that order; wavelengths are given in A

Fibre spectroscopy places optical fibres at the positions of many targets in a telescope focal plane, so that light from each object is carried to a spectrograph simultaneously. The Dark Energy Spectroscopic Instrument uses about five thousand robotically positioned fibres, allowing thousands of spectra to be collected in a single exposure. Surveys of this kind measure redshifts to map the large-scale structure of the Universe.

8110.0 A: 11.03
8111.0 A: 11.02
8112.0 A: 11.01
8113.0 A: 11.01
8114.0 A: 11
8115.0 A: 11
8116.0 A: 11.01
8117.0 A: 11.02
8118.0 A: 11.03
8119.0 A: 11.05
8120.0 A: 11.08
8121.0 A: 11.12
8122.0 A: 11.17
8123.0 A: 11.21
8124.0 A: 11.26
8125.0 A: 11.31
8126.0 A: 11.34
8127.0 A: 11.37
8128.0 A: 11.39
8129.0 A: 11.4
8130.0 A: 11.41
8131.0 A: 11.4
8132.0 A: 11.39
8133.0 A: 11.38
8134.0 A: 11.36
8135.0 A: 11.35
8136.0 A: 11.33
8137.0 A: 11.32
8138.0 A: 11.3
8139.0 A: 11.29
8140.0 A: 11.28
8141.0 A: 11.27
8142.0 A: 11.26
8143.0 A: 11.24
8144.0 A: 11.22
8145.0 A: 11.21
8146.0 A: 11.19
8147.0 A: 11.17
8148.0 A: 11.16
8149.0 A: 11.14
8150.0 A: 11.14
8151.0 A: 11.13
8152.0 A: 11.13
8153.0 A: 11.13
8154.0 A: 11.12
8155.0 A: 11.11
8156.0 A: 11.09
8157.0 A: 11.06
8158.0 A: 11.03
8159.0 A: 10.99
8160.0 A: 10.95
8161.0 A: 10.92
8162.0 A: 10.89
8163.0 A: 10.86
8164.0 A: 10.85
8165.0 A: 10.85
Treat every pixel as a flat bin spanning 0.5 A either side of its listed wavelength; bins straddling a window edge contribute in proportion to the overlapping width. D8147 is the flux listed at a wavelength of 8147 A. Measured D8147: 11.17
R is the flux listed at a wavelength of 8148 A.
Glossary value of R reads 11.16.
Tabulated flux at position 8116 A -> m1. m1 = 11.01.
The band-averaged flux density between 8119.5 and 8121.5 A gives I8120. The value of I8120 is 11.1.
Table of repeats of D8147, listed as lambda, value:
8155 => 11.11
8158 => 11.03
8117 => 11.02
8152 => 11.13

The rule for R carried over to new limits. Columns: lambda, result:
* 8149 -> 11.14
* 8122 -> 11.17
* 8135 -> 11.35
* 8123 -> 11.21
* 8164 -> 10.85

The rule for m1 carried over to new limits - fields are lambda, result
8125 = 11.31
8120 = 11.08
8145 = 11.21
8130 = 11.41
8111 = 11.02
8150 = 11.14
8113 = 11.01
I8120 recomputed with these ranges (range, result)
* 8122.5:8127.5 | 11.3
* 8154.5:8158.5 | 11.1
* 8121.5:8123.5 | 11.2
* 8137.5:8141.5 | 11.3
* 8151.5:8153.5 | 11.1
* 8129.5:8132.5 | 11.4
